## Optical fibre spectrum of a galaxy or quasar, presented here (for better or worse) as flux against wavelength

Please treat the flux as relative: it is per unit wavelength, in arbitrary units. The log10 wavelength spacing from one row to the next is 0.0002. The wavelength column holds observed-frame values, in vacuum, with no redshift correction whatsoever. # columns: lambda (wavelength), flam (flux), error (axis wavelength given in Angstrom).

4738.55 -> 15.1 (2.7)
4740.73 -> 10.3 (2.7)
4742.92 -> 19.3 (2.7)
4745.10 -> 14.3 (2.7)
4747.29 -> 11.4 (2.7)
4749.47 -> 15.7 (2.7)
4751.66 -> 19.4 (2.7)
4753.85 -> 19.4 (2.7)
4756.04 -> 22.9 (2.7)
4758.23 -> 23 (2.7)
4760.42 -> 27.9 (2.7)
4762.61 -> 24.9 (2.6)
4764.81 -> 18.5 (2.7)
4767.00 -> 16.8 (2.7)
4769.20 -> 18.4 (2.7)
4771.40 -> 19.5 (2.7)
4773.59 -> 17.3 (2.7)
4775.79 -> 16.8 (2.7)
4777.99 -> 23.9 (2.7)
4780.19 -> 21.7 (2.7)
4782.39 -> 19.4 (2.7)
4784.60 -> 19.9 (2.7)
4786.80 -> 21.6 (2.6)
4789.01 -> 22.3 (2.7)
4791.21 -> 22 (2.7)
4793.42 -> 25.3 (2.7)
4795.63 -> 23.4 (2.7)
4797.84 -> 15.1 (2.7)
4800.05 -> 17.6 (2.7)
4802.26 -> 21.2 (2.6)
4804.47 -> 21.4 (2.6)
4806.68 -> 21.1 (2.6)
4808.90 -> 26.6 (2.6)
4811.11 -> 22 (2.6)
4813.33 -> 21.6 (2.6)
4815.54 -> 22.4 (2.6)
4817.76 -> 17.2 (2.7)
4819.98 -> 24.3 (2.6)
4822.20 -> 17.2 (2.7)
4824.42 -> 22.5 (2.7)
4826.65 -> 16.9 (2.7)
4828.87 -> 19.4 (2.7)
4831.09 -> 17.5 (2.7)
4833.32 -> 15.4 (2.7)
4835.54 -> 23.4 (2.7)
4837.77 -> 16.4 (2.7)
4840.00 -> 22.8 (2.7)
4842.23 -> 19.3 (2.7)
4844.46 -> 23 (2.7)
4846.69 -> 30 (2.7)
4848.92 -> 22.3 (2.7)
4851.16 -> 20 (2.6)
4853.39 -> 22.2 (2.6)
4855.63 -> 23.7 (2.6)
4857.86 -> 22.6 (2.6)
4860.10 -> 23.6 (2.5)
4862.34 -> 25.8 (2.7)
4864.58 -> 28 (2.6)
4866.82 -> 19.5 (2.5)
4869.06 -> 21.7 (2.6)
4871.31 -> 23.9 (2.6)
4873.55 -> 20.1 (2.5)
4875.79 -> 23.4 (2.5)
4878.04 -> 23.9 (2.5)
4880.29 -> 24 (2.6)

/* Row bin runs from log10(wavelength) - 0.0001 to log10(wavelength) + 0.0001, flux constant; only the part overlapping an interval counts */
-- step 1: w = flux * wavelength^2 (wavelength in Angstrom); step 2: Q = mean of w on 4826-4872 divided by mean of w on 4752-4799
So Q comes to 1.1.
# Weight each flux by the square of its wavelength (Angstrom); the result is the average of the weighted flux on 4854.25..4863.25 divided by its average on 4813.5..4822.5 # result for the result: 1.2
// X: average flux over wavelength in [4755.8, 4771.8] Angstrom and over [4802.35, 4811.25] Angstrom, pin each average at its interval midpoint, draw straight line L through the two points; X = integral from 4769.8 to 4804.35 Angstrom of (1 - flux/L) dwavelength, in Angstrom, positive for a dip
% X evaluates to 2.6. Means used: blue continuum 21.5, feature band 20.5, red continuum 22.7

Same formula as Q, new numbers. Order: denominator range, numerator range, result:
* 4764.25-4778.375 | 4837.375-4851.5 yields 1.25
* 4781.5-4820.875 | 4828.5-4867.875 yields 1.05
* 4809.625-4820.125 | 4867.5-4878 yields 1.07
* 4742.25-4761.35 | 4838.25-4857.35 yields 1.23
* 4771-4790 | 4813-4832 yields 1.00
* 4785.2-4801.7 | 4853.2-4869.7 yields 1.15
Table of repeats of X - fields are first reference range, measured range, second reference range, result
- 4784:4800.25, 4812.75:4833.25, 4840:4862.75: 2.35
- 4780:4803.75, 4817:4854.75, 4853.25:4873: 3.05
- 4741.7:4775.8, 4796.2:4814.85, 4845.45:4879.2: 0.12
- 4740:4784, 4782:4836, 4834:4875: 0.55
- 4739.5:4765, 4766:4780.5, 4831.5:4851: 0.31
